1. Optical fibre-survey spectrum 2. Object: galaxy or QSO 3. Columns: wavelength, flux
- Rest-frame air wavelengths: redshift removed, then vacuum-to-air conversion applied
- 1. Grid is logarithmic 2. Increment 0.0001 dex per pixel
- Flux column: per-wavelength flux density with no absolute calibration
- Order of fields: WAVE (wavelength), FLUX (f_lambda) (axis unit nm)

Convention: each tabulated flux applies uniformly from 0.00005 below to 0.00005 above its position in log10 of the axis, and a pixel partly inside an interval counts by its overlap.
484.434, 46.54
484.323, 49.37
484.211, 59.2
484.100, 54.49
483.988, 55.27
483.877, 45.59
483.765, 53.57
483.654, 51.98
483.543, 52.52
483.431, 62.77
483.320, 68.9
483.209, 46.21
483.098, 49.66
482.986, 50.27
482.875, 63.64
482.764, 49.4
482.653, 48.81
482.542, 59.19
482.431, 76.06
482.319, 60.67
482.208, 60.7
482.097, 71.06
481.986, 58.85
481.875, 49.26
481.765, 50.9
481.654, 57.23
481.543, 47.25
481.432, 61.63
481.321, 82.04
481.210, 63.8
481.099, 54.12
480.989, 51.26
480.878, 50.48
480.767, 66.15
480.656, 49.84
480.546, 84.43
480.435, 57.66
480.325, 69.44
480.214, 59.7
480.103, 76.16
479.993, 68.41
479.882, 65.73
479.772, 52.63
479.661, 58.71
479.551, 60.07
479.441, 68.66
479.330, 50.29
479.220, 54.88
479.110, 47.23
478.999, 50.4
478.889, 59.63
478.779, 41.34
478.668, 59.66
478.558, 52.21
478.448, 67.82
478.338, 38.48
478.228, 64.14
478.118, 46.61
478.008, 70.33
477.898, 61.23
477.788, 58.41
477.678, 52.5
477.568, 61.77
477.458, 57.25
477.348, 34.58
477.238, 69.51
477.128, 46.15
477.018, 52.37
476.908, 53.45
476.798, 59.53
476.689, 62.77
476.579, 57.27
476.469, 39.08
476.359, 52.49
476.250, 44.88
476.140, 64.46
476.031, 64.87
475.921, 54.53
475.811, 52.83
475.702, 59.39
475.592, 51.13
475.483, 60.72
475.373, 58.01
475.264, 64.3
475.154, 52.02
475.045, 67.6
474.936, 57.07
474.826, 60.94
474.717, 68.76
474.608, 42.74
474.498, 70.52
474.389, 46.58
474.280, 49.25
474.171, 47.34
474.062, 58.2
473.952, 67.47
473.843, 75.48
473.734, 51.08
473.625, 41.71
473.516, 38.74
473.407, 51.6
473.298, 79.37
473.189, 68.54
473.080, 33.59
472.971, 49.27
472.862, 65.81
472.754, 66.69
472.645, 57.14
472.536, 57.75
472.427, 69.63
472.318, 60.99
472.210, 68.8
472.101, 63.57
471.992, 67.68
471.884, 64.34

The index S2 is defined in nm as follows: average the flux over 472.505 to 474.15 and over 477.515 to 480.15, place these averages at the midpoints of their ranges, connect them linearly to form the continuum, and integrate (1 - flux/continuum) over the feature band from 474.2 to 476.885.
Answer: 0.04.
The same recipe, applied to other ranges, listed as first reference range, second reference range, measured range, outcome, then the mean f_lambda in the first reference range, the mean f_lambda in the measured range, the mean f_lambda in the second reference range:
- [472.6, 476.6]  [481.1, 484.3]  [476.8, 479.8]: 0.085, 56.5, 55.3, 57.4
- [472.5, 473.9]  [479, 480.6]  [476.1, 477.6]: 0.148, 56.7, 53.7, 62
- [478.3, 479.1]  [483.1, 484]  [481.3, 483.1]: -0.152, 52.8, 58.4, 54.3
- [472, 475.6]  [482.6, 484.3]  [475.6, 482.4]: -0.203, 58.5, 57.7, 54.1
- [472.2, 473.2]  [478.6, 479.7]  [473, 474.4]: 0.090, 59.1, 54.7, 55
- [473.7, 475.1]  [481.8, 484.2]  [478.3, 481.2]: -0.053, 58.8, 58.5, 56.6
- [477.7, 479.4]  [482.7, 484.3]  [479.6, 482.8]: -0.361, 54.9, 60.8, 54.4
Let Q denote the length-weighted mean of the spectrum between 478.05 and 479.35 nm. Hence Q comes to 53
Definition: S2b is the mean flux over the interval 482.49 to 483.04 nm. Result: 54.3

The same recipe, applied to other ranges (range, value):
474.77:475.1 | 62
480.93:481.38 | 62.7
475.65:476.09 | 58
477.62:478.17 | 57.9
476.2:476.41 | 48.9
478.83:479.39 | 52.5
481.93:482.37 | 62.8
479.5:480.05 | 61.2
